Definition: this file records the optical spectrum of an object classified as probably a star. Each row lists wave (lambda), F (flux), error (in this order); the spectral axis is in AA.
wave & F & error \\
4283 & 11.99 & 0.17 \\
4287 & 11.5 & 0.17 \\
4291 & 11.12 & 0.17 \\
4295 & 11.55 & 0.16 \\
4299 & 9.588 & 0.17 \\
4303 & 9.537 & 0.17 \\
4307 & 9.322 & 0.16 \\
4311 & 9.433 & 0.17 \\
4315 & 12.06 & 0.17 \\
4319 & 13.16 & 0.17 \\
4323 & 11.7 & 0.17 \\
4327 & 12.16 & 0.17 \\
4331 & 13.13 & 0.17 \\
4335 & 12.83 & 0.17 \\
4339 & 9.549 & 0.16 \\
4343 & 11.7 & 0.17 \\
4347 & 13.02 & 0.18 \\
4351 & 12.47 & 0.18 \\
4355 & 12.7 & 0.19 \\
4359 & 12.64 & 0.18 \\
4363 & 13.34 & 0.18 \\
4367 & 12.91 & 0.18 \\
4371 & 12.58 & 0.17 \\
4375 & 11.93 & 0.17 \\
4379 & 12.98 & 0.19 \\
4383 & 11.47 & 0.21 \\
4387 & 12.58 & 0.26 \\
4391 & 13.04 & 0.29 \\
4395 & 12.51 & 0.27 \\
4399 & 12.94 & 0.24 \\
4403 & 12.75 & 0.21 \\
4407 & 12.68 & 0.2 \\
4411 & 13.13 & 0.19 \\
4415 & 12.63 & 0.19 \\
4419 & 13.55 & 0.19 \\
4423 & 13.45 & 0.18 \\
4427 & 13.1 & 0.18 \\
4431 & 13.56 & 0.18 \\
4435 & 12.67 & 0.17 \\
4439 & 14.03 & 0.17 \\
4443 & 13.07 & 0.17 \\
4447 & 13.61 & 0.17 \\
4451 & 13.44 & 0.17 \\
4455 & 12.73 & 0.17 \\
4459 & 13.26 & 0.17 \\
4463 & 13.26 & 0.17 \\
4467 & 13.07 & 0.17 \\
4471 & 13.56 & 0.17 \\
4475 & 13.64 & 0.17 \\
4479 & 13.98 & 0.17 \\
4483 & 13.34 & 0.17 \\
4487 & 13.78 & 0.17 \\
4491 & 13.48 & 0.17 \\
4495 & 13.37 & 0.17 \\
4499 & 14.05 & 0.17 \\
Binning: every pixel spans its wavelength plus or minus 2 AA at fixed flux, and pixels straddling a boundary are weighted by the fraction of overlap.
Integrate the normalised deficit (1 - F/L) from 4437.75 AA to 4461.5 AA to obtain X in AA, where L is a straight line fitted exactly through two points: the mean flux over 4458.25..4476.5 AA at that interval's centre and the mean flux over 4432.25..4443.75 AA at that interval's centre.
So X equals -0.02 AA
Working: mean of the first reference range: 13.3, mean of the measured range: 13.3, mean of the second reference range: 13.4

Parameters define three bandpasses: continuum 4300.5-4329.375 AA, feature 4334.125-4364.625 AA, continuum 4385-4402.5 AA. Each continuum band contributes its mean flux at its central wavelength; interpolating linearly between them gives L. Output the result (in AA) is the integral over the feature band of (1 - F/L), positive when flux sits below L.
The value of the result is -1.13 AA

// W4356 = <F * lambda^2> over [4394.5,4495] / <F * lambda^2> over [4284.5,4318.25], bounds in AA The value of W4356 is 1.33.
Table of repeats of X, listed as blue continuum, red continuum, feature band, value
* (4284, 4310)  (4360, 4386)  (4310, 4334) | -2.0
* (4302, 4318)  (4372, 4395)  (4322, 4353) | -2.8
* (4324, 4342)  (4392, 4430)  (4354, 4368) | -0.7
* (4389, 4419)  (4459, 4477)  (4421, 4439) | -0.3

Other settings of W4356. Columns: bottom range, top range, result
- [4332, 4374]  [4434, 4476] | 1.13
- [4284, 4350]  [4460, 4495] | 1.28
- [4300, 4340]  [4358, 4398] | 1.15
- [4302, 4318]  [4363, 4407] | 1.27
